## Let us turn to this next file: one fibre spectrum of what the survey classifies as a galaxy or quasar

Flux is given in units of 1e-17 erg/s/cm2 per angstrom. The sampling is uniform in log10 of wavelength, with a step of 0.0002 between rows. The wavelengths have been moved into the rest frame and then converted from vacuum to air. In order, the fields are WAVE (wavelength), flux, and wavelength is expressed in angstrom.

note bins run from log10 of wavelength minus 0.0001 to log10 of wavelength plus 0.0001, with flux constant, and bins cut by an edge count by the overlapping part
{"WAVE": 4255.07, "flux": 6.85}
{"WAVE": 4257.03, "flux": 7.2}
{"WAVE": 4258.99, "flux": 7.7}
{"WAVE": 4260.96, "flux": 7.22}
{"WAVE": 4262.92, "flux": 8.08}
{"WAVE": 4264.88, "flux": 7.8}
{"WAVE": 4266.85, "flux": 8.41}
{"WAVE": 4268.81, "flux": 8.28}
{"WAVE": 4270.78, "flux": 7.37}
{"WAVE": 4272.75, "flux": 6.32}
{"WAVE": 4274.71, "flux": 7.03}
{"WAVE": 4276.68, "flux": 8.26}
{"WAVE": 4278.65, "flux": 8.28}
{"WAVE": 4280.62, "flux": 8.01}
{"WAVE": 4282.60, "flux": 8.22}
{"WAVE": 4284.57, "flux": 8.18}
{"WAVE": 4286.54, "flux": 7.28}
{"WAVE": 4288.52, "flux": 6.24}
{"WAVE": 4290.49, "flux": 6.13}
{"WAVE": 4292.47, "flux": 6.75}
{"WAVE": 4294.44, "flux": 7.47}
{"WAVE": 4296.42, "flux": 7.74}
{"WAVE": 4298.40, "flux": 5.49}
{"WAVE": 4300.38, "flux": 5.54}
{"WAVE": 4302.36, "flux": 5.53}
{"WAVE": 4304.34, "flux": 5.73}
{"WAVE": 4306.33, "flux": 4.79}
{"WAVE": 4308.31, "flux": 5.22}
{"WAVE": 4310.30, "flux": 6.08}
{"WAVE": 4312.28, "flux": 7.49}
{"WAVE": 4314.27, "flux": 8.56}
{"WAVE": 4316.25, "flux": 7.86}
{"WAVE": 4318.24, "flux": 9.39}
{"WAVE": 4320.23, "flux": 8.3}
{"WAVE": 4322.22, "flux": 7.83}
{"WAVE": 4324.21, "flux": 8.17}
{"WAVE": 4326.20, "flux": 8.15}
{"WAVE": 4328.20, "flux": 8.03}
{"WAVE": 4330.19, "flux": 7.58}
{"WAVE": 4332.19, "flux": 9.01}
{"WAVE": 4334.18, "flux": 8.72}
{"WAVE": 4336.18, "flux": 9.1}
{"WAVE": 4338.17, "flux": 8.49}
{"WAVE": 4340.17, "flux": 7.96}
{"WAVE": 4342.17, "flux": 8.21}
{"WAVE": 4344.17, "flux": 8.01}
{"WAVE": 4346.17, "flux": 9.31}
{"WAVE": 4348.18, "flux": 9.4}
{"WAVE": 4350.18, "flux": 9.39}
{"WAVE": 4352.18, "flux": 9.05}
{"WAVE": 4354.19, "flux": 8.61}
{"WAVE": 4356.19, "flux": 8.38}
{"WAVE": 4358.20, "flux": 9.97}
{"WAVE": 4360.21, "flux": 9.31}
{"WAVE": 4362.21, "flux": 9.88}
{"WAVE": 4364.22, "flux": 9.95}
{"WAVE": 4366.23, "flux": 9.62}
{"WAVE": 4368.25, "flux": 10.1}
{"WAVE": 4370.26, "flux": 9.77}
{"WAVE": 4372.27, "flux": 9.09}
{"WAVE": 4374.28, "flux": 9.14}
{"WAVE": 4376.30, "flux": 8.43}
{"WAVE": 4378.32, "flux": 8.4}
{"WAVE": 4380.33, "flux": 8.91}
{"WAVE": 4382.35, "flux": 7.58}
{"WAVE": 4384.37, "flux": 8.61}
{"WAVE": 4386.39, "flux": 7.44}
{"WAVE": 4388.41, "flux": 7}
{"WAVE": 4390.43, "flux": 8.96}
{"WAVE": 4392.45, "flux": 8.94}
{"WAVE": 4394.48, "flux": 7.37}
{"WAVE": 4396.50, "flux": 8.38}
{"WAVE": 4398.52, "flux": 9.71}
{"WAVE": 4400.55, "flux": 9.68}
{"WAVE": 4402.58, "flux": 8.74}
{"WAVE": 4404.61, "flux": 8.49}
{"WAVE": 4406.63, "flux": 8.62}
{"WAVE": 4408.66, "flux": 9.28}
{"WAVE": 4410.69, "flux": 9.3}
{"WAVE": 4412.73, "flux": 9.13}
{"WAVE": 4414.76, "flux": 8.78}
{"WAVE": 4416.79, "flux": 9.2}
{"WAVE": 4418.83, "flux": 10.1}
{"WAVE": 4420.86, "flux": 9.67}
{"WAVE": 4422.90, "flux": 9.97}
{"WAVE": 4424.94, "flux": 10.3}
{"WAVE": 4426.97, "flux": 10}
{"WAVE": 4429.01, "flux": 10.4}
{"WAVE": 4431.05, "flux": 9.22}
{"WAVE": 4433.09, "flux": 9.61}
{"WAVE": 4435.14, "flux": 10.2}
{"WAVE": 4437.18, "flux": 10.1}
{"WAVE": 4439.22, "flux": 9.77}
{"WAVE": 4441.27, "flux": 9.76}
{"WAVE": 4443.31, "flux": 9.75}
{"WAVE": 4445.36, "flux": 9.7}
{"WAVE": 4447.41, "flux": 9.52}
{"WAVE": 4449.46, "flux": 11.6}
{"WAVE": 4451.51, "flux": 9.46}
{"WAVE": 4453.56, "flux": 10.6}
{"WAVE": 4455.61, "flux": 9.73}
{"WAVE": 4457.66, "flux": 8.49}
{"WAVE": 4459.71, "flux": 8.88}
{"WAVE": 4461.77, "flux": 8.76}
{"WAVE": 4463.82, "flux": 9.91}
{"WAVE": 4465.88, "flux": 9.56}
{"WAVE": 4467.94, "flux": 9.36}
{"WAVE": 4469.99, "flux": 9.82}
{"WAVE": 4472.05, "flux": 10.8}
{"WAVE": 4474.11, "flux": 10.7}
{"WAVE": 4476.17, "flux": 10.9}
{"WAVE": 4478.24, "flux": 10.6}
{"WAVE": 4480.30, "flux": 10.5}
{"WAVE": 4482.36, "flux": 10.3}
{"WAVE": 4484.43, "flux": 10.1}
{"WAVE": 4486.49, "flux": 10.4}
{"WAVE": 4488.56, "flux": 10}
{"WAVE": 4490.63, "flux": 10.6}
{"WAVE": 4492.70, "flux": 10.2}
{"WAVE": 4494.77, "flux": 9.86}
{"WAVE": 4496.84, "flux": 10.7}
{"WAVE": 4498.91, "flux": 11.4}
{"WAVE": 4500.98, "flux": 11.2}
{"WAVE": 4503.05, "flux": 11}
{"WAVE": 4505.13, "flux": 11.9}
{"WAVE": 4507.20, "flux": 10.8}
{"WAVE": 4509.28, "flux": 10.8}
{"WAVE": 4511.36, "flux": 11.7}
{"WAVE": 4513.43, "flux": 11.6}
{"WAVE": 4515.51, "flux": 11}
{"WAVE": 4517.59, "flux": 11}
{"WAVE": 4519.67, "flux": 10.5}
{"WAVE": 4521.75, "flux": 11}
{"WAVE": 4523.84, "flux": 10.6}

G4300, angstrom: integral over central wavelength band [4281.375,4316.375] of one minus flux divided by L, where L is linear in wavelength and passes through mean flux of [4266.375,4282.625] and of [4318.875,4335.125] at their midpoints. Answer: 5.77 angstrom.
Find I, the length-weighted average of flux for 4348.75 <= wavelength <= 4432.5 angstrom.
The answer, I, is 9.1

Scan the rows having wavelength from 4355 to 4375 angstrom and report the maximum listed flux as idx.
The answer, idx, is 10.1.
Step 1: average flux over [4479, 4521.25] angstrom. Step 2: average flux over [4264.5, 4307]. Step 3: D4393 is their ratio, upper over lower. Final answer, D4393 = 1.53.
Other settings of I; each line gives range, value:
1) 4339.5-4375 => 9.19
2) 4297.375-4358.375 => 7.83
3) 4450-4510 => 10.3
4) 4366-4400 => 8.66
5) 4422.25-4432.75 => 9.96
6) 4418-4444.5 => 9.91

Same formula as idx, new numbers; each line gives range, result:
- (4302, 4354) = 9.4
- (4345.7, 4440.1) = 10.4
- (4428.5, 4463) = 11.6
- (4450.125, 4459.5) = 10.6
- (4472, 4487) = 10.9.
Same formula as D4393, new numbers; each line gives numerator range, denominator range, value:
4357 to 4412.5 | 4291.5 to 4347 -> 1.19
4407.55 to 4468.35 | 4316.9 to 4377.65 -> 1.09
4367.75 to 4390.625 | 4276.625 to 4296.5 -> 1.15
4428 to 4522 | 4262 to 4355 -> 1.34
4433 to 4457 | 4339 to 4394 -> 1.13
